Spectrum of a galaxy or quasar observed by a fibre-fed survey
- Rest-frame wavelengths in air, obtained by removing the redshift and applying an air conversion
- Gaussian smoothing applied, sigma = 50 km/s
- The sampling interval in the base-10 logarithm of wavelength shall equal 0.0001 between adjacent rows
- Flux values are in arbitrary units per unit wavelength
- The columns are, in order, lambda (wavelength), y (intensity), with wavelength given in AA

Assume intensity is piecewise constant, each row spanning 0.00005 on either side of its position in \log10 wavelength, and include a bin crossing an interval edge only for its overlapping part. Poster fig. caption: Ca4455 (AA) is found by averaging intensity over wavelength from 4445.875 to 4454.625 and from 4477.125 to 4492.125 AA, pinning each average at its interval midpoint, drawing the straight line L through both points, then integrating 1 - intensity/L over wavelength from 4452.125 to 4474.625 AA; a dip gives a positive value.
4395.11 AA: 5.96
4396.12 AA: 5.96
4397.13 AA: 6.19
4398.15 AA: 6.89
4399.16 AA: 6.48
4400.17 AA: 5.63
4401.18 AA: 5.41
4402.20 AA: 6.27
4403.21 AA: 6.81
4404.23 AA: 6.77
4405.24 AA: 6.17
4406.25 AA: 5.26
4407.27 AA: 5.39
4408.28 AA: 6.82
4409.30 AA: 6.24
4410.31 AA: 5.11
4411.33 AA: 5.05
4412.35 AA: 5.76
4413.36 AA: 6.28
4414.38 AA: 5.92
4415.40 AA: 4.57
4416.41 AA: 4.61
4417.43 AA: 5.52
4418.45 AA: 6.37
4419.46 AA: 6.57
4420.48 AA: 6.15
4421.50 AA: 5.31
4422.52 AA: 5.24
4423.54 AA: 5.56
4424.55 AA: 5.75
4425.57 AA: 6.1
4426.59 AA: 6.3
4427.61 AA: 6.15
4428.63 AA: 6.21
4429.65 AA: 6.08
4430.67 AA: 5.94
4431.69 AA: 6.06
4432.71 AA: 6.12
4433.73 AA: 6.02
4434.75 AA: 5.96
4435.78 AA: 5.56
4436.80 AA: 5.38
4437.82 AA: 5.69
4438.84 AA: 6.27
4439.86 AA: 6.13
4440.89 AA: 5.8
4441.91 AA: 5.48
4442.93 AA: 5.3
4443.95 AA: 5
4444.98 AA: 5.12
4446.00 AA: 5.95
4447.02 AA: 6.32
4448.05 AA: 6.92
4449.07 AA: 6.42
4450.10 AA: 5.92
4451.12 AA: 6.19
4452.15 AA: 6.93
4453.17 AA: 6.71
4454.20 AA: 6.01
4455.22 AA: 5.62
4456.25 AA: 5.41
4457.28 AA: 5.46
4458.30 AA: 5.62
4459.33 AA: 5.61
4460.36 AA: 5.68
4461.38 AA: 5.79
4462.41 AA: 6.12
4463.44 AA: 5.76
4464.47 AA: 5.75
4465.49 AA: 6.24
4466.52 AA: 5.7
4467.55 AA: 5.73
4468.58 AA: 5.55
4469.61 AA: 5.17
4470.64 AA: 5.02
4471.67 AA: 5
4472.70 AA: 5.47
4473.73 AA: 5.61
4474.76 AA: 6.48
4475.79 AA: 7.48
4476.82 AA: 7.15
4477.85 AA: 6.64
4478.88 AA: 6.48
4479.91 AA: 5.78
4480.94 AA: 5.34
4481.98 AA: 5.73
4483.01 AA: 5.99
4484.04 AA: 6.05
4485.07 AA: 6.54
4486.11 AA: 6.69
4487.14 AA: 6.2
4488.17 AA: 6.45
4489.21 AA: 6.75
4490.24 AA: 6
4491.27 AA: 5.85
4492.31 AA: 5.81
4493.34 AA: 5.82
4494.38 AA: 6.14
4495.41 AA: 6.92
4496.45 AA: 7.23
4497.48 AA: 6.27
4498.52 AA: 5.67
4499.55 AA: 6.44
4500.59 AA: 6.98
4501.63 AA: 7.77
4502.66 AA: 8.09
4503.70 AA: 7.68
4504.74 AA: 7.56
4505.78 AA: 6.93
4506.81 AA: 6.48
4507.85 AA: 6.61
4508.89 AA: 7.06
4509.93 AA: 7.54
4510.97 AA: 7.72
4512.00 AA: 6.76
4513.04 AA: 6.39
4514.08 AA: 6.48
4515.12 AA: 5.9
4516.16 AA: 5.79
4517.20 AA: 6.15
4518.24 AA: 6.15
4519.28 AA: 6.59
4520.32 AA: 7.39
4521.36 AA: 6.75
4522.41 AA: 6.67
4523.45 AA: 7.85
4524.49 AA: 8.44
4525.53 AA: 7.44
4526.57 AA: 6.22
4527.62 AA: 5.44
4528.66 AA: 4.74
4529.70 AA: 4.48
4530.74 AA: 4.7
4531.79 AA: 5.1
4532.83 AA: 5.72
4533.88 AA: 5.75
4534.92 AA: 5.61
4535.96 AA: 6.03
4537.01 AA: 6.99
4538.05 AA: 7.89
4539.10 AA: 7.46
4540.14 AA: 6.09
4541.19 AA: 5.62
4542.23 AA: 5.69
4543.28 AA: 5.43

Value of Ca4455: 2.15 AA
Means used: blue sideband 6.39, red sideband 6.18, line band 5.71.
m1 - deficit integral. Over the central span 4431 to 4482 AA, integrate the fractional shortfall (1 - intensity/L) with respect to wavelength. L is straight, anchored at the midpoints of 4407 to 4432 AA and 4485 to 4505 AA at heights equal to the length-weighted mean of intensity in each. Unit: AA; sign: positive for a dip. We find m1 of 2.6 AA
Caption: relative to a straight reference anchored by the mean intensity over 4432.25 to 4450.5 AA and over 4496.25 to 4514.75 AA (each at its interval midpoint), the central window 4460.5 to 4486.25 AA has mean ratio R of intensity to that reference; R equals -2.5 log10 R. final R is 0.08 mag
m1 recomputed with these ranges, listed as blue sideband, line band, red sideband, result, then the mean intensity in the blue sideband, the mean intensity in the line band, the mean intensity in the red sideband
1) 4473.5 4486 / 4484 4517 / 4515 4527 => -0.4 AA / 6.3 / 6.65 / 6.81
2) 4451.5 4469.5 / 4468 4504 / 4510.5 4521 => -0.7 AA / 5.85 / 6.28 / 6.54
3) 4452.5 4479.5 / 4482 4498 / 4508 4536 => -0.5 AA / 5.9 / 6.3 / 6.34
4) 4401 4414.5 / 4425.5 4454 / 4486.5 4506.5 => 1.0 AA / 5.96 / 6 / 6.66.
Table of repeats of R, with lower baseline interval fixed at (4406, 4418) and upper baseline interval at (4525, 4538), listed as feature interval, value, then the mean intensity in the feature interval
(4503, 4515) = -0.217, 7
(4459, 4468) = -0.034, 5.83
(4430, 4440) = -0.060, 5.91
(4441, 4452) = -0.053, 5.9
